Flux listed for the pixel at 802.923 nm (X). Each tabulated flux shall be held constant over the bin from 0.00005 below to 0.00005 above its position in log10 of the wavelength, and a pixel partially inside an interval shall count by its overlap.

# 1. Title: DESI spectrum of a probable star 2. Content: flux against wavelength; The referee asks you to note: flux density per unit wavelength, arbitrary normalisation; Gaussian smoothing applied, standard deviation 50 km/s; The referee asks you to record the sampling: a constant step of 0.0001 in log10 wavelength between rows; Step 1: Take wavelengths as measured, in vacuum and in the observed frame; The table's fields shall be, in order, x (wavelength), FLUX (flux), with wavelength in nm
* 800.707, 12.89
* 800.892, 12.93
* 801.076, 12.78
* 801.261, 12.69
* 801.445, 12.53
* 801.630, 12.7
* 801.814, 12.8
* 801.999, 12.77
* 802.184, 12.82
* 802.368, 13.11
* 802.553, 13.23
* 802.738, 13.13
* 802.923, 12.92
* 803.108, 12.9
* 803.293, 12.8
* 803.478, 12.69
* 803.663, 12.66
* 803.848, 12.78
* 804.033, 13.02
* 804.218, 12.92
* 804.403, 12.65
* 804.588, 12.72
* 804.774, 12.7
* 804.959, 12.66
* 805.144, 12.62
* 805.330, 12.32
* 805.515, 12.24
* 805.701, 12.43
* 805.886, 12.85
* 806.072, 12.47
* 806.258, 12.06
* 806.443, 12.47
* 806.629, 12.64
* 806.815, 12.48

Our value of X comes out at 12.92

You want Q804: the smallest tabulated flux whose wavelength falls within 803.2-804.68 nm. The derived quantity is 12.65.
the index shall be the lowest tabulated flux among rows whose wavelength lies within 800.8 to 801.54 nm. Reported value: 12.53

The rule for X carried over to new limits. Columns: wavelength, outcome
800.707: 12.89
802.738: 13.13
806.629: 12.64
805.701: 12.43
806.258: 12.06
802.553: 13.23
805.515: 12.24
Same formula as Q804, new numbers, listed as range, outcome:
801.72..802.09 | 12.77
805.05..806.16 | 12.24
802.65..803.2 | 12.9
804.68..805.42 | 12.32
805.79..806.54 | 12.06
